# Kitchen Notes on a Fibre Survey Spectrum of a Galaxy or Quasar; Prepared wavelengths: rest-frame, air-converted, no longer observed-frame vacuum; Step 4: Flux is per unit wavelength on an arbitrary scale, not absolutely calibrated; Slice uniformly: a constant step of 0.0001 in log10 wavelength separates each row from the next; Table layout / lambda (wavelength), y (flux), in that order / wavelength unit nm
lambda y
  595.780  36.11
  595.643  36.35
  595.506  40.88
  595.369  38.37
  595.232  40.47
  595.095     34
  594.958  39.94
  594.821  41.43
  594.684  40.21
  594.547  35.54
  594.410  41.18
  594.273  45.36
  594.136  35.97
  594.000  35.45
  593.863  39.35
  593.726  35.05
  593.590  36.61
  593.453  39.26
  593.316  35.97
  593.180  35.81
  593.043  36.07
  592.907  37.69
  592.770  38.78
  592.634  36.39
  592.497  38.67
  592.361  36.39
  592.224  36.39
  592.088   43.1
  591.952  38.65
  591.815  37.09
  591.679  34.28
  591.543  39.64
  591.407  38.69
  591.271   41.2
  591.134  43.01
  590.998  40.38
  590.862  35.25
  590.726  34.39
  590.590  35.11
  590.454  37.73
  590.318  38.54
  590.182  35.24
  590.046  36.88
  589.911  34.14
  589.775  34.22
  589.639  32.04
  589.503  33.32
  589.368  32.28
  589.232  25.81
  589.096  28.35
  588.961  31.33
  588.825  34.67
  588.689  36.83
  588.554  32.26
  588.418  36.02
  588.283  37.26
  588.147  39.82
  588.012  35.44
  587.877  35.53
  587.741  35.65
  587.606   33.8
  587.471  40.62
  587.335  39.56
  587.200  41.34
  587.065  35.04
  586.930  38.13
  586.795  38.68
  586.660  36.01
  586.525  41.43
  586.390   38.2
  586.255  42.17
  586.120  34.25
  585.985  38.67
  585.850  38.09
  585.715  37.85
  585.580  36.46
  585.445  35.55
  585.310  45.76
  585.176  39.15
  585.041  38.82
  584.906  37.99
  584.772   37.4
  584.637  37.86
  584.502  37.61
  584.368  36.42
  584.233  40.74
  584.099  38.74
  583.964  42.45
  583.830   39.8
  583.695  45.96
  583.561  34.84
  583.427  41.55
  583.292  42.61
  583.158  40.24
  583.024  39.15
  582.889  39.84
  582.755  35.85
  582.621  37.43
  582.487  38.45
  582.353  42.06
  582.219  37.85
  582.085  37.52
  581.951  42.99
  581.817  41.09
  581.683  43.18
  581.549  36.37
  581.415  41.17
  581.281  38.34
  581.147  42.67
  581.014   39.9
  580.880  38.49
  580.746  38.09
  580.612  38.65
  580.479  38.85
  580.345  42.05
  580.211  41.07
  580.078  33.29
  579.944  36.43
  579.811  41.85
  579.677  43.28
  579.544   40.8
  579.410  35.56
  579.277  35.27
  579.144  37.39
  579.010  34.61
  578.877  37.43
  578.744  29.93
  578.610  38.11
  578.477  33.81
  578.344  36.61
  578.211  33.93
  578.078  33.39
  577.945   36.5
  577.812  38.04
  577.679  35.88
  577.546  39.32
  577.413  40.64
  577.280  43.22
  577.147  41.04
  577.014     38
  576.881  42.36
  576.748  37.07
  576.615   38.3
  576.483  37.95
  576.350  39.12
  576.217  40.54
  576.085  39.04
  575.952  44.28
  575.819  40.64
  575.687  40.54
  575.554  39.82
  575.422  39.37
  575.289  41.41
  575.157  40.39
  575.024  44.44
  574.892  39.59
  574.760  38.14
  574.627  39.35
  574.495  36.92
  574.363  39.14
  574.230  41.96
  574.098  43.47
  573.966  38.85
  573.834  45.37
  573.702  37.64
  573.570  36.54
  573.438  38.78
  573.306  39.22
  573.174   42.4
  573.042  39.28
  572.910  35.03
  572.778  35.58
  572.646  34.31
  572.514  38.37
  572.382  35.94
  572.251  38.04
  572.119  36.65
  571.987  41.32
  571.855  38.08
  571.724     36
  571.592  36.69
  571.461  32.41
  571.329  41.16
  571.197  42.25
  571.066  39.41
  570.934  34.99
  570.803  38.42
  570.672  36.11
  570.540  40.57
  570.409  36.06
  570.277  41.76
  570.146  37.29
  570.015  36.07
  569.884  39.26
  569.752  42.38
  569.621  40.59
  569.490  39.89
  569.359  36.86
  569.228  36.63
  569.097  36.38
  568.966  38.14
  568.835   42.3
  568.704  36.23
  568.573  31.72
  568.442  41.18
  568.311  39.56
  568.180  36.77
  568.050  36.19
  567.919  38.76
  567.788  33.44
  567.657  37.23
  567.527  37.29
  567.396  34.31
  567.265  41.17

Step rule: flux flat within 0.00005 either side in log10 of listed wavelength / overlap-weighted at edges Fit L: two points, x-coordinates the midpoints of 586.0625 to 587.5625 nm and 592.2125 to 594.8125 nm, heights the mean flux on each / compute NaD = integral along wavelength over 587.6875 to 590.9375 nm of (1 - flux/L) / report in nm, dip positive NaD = 0.32 nm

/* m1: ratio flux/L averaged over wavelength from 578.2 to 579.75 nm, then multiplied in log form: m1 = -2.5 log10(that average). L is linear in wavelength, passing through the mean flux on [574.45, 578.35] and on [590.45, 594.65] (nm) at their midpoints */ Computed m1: 0.07 mag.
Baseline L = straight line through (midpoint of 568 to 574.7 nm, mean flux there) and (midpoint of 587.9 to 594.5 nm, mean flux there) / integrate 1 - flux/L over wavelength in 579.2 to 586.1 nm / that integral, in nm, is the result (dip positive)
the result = -0.353 nm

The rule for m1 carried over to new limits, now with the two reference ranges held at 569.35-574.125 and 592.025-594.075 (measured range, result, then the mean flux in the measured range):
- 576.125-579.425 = 0.02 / 37.4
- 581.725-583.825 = -0.06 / 39.9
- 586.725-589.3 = 0.06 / 35.6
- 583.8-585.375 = -0.04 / 39.4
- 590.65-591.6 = -0.04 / 38.9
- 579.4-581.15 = -0.04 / 39.4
